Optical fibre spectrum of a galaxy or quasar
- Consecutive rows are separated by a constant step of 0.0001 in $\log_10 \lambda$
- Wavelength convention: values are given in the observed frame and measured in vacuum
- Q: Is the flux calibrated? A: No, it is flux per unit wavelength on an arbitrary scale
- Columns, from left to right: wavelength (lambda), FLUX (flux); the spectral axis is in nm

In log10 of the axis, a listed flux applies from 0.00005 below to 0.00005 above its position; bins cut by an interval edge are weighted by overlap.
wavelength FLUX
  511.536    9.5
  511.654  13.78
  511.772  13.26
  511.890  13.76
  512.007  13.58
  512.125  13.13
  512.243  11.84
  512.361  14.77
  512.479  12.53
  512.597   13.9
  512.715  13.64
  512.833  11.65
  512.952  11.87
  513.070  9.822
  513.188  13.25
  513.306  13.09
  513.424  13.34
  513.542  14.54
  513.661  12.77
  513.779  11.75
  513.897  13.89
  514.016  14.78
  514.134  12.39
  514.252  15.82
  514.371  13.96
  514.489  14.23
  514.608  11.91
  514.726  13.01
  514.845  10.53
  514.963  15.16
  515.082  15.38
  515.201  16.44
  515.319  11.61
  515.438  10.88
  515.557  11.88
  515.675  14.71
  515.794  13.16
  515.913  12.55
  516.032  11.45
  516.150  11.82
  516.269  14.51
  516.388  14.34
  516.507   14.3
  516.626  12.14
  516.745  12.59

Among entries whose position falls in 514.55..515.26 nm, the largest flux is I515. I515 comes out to 16.44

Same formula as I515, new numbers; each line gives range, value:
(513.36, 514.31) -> 15.82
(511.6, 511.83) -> 13.78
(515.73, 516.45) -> 14.51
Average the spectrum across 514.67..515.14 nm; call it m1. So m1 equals 13.5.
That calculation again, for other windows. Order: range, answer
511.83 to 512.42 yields 13.4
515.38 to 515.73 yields 12.5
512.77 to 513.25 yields 11.7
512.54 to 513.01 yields 12.7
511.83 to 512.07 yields 13.7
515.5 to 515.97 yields 13.1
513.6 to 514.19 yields 13.1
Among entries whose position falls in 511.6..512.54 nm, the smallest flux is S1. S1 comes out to 11.84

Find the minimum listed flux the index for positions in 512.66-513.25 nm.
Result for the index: 9.822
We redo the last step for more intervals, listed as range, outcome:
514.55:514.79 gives 11.91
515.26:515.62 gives 10.88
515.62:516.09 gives 11.45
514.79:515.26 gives 10.53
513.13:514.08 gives 11.75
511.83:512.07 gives 13.58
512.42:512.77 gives 12.53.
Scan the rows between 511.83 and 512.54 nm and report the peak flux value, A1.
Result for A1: 14.77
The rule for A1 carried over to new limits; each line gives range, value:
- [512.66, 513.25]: 13.64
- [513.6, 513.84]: 12.77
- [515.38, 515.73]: 14.71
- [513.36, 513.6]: 14.54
